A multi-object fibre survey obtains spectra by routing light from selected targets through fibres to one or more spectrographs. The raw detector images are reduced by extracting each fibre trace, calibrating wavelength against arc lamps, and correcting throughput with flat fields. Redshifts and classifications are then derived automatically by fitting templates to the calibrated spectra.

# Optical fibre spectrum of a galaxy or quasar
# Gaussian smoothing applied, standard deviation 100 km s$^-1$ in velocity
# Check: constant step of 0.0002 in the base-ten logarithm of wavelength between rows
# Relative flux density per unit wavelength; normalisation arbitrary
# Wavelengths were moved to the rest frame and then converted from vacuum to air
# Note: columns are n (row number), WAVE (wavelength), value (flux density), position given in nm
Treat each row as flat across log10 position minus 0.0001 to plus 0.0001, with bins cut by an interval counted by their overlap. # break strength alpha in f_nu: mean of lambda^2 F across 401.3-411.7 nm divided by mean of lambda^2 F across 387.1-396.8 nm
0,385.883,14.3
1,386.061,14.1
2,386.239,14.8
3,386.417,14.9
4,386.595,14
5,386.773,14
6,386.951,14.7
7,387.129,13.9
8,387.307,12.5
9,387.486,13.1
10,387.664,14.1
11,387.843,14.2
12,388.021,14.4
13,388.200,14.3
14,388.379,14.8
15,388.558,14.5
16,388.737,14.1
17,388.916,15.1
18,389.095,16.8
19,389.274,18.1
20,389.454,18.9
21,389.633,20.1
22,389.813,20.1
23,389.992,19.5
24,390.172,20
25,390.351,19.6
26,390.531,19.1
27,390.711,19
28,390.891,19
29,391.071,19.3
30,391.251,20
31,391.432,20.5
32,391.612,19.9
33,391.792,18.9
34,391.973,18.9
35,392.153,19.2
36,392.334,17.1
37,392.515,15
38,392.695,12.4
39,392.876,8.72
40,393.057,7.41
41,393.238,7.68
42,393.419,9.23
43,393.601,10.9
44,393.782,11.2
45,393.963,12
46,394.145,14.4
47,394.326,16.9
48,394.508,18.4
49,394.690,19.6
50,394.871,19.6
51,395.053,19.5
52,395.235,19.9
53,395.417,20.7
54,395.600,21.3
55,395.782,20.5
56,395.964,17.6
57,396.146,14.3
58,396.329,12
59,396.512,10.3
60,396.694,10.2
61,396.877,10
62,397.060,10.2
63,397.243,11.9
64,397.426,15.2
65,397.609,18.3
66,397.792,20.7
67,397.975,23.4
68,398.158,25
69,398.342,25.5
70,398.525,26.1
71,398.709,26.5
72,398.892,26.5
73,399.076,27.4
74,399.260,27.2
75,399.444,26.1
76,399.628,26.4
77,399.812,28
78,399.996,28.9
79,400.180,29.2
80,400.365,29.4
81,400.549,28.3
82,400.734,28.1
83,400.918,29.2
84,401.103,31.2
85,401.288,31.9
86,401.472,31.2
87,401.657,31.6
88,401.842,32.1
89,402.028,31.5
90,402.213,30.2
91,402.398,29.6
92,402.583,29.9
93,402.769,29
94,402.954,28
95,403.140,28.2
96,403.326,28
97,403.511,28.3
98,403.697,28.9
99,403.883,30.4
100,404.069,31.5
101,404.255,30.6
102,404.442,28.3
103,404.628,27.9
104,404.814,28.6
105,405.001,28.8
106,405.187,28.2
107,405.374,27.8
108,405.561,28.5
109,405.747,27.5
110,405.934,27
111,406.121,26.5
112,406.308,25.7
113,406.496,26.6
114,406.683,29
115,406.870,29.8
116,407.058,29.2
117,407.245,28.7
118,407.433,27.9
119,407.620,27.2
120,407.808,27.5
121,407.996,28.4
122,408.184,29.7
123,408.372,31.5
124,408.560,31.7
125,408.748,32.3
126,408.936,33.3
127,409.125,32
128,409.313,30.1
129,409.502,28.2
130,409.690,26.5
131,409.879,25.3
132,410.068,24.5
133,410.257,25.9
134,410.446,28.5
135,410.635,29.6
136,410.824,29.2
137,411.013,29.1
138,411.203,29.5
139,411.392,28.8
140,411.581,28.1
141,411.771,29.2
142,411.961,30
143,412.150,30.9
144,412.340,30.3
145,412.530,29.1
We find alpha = 1.94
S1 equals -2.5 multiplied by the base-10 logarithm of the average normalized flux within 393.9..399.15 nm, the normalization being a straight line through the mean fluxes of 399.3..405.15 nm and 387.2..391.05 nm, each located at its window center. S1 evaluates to 0.28 mag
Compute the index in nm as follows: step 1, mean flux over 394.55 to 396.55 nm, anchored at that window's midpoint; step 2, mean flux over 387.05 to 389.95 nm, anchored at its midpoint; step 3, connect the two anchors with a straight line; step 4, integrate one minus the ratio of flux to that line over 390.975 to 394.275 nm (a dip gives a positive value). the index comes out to 0.45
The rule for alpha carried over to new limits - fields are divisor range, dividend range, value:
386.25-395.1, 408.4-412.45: 2.03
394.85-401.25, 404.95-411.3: 1.36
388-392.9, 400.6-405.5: 1.79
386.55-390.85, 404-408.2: 1.89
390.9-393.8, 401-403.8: 2.11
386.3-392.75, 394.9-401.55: 1.40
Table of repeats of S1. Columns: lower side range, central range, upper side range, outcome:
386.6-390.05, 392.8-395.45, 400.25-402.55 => 0.485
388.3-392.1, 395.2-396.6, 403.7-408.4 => 0.281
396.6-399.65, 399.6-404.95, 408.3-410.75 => -0.232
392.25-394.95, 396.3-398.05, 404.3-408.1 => 0.235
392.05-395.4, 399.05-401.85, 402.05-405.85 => -0.207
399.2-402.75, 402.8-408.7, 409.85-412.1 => 0.011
